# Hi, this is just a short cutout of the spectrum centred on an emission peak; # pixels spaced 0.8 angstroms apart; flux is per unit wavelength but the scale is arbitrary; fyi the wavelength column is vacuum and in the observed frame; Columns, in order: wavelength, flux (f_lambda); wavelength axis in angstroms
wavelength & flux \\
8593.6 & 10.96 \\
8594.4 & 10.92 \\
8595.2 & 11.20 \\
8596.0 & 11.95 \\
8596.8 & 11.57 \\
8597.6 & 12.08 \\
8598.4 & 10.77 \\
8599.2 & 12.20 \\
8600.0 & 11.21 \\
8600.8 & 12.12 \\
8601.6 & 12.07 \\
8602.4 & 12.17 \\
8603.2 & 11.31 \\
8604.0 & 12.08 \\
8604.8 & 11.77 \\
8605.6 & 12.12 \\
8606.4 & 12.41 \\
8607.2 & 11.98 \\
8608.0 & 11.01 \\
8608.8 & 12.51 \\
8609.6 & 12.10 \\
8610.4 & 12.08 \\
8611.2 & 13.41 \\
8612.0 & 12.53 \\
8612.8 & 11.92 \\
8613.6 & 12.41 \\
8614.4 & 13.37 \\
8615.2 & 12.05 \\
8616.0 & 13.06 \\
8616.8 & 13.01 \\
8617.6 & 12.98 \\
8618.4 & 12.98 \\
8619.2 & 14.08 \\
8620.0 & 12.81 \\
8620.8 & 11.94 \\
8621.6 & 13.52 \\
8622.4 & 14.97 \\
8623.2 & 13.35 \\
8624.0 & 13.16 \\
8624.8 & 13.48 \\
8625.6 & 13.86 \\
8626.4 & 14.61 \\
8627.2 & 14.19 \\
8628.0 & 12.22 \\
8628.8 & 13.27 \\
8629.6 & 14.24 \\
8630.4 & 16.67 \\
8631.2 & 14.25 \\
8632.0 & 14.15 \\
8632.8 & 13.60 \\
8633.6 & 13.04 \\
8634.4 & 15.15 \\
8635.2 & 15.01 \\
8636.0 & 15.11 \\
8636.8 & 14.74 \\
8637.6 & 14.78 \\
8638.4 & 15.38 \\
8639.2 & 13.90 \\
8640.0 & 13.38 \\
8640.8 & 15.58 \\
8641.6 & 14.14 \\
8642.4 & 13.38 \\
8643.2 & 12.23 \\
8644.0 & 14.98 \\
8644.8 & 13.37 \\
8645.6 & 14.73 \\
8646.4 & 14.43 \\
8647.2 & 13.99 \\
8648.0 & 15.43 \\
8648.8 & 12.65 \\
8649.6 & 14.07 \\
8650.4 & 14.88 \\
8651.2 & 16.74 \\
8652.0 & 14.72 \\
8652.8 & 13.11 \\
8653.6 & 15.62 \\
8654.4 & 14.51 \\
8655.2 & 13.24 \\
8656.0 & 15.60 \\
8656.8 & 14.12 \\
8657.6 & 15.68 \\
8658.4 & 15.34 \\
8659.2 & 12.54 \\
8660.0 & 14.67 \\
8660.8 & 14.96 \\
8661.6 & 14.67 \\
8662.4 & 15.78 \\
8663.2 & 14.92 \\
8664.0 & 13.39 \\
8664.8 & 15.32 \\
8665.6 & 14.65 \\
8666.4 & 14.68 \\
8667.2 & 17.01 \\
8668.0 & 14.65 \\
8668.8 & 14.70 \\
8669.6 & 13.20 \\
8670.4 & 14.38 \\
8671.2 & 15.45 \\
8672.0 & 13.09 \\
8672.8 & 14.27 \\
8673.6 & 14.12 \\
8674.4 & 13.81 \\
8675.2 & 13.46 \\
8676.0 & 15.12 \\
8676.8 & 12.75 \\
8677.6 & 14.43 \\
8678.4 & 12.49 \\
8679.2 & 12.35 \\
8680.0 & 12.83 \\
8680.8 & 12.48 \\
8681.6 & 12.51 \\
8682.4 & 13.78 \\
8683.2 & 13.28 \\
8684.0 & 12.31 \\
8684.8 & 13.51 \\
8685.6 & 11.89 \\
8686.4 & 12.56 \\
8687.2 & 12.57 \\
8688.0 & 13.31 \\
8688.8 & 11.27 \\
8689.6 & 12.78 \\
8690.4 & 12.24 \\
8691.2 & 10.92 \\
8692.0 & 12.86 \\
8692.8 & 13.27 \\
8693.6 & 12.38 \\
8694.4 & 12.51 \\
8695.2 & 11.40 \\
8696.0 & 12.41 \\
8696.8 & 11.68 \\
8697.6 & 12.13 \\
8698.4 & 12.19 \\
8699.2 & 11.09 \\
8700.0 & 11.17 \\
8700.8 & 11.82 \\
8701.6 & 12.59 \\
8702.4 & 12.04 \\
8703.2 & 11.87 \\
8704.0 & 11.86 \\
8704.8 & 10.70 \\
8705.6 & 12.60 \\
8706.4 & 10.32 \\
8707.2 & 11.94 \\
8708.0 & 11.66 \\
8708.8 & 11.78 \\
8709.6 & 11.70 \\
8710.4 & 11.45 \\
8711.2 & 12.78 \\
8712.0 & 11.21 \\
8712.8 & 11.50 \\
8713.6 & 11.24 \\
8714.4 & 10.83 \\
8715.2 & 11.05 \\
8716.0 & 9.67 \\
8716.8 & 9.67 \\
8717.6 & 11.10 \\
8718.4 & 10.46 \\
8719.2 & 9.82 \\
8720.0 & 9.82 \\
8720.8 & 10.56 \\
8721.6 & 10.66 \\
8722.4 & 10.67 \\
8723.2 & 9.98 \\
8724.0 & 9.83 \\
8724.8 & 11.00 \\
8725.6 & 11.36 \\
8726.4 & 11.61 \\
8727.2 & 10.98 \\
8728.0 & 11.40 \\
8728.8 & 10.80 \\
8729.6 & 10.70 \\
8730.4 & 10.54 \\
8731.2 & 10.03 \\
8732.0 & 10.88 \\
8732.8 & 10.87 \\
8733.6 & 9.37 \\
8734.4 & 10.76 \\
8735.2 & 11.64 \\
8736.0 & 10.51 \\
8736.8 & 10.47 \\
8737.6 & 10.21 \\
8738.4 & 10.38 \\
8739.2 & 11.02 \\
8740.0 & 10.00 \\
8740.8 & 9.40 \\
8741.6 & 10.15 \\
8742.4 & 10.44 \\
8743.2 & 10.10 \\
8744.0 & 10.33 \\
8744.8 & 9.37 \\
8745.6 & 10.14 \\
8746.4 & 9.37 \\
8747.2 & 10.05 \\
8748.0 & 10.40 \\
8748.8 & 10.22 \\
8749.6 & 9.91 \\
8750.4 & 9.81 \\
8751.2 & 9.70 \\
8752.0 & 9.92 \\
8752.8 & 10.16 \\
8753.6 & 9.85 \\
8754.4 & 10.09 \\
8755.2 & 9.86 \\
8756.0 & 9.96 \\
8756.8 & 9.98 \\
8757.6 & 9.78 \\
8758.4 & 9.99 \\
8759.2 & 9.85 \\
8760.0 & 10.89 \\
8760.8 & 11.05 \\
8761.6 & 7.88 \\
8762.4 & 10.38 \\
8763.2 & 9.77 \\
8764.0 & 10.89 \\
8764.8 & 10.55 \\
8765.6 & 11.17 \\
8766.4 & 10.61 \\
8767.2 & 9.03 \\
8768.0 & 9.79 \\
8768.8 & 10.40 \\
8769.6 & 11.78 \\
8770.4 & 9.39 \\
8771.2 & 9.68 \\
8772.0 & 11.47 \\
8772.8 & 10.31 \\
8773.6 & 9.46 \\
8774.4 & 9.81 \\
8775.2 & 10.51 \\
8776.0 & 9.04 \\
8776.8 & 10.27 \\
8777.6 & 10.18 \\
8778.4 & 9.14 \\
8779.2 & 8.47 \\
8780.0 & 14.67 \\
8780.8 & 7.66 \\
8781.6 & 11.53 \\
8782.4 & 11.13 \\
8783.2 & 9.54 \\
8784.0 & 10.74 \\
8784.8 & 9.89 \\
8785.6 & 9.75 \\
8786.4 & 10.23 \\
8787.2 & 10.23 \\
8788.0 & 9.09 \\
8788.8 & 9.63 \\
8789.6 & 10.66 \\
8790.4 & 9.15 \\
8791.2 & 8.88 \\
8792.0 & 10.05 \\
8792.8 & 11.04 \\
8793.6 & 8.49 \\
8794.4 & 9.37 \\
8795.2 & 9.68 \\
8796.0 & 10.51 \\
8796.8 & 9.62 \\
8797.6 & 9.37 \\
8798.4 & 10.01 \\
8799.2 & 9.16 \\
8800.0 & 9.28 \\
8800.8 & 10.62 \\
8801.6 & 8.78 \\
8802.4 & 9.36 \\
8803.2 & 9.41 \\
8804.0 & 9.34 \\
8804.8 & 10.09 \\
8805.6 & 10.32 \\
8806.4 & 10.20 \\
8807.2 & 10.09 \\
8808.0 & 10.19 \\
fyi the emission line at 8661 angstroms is Mg II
